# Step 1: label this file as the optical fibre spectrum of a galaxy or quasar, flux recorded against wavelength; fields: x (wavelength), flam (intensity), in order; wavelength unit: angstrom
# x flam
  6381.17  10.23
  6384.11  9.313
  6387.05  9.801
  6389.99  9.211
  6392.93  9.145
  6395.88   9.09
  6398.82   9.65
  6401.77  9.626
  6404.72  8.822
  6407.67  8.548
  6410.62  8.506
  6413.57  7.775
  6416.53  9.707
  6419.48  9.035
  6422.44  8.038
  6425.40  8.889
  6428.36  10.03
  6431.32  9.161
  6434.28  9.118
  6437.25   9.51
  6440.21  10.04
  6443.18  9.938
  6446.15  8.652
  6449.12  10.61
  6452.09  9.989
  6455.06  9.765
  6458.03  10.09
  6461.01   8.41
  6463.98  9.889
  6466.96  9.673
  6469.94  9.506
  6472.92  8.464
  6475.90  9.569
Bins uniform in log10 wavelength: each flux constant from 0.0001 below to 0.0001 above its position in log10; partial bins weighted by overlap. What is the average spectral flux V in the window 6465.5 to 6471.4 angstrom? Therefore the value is 9.59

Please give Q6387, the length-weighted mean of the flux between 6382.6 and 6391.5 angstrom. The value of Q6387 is 9.45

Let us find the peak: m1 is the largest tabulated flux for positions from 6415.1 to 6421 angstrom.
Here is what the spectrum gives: 9.707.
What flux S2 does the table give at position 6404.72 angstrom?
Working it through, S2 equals 8.822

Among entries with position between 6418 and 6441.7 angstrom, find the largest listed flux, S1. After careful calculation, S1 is 10.04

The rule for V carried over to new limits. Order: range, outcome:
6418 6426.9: 8.66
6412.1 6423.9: 8.64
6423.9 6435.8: 9.29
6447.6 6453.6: 10.3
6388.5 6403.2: 9.35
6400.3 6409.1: 9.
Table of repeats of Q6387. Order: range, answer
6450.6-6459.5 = 9.95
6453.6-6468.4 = 9.57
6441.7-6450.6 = 9.73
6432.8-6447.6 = 9.45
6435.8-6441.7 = 9.78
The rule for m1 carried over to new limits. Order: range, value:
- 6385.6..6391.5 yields 9.801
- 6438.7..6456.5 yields 10.61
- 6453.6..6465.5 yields 10.09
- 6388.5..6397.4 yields 9.211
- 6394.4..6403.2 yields 9.65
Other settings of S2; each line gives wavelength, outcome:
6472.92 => 8.464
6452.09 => 9.989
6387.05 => 9.801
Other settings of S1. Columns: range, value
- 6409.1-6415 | 8.506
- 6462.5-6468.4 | 9.889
